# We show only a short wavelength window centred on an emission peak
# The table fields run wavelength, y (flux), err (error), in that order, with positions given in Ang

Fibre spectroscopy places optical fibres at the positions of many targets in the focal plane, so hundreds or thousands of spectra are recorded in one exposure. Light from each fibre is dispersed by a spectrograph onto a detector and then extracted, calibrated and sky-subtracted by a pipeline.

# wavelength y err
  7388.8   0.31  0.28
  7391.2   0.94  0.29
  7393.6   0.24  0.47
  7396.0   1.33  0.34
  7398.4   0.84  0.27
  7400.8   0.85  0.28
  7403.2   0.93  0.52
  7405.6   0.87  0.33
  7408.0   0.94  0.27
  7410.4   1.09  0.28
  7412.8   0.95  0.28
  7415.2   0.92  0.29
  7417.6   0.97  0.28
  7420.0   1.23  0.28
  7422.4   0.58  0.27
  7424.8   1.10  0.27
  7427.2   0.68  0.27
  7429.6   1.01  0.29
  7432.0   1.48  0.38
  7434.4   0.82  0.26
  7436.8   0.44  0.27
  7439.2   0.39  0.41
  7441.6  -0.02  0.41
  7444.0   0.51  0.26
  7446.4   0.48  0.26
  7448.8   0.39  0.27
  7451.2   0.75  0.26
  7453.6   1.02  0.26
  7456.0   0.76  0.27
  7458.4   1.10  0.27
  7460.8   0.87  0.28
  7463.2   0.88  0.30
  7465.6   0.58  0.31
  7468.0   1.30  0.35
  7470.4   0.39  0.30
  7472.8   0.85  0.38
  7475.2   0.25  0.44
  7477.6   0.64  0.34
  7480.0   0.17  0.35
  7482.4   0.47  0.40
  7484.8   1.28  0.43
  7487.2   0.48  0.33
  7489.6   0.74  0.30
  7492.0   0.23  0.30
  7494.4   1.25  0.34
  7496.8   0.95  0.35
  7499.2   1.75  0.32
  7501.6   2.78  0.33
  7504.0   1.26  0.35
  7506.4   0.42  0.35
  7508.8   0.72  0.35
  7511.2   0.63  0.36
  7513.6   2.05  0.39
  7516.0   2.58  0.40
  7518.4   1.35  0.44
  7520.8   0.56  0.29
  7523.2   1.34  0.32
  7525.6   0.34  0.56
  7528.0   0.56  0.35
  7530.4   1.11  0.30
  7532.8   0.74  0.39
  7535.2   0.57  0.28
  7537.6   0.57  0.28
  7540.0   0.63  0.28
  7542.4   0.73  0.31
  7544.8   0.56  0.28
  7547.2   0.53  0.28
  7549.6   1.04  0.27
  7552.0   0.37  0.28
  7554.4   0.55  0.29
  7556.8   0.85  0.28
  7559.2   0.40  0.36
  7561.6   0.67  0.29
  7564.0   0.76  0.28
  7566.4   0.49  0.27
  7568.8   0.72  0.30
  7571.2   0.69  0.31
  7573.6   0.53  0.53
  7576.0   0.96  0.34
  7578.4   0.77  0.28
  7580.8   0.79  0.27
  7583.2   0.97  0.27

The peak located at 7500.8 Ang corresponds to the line [S II]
